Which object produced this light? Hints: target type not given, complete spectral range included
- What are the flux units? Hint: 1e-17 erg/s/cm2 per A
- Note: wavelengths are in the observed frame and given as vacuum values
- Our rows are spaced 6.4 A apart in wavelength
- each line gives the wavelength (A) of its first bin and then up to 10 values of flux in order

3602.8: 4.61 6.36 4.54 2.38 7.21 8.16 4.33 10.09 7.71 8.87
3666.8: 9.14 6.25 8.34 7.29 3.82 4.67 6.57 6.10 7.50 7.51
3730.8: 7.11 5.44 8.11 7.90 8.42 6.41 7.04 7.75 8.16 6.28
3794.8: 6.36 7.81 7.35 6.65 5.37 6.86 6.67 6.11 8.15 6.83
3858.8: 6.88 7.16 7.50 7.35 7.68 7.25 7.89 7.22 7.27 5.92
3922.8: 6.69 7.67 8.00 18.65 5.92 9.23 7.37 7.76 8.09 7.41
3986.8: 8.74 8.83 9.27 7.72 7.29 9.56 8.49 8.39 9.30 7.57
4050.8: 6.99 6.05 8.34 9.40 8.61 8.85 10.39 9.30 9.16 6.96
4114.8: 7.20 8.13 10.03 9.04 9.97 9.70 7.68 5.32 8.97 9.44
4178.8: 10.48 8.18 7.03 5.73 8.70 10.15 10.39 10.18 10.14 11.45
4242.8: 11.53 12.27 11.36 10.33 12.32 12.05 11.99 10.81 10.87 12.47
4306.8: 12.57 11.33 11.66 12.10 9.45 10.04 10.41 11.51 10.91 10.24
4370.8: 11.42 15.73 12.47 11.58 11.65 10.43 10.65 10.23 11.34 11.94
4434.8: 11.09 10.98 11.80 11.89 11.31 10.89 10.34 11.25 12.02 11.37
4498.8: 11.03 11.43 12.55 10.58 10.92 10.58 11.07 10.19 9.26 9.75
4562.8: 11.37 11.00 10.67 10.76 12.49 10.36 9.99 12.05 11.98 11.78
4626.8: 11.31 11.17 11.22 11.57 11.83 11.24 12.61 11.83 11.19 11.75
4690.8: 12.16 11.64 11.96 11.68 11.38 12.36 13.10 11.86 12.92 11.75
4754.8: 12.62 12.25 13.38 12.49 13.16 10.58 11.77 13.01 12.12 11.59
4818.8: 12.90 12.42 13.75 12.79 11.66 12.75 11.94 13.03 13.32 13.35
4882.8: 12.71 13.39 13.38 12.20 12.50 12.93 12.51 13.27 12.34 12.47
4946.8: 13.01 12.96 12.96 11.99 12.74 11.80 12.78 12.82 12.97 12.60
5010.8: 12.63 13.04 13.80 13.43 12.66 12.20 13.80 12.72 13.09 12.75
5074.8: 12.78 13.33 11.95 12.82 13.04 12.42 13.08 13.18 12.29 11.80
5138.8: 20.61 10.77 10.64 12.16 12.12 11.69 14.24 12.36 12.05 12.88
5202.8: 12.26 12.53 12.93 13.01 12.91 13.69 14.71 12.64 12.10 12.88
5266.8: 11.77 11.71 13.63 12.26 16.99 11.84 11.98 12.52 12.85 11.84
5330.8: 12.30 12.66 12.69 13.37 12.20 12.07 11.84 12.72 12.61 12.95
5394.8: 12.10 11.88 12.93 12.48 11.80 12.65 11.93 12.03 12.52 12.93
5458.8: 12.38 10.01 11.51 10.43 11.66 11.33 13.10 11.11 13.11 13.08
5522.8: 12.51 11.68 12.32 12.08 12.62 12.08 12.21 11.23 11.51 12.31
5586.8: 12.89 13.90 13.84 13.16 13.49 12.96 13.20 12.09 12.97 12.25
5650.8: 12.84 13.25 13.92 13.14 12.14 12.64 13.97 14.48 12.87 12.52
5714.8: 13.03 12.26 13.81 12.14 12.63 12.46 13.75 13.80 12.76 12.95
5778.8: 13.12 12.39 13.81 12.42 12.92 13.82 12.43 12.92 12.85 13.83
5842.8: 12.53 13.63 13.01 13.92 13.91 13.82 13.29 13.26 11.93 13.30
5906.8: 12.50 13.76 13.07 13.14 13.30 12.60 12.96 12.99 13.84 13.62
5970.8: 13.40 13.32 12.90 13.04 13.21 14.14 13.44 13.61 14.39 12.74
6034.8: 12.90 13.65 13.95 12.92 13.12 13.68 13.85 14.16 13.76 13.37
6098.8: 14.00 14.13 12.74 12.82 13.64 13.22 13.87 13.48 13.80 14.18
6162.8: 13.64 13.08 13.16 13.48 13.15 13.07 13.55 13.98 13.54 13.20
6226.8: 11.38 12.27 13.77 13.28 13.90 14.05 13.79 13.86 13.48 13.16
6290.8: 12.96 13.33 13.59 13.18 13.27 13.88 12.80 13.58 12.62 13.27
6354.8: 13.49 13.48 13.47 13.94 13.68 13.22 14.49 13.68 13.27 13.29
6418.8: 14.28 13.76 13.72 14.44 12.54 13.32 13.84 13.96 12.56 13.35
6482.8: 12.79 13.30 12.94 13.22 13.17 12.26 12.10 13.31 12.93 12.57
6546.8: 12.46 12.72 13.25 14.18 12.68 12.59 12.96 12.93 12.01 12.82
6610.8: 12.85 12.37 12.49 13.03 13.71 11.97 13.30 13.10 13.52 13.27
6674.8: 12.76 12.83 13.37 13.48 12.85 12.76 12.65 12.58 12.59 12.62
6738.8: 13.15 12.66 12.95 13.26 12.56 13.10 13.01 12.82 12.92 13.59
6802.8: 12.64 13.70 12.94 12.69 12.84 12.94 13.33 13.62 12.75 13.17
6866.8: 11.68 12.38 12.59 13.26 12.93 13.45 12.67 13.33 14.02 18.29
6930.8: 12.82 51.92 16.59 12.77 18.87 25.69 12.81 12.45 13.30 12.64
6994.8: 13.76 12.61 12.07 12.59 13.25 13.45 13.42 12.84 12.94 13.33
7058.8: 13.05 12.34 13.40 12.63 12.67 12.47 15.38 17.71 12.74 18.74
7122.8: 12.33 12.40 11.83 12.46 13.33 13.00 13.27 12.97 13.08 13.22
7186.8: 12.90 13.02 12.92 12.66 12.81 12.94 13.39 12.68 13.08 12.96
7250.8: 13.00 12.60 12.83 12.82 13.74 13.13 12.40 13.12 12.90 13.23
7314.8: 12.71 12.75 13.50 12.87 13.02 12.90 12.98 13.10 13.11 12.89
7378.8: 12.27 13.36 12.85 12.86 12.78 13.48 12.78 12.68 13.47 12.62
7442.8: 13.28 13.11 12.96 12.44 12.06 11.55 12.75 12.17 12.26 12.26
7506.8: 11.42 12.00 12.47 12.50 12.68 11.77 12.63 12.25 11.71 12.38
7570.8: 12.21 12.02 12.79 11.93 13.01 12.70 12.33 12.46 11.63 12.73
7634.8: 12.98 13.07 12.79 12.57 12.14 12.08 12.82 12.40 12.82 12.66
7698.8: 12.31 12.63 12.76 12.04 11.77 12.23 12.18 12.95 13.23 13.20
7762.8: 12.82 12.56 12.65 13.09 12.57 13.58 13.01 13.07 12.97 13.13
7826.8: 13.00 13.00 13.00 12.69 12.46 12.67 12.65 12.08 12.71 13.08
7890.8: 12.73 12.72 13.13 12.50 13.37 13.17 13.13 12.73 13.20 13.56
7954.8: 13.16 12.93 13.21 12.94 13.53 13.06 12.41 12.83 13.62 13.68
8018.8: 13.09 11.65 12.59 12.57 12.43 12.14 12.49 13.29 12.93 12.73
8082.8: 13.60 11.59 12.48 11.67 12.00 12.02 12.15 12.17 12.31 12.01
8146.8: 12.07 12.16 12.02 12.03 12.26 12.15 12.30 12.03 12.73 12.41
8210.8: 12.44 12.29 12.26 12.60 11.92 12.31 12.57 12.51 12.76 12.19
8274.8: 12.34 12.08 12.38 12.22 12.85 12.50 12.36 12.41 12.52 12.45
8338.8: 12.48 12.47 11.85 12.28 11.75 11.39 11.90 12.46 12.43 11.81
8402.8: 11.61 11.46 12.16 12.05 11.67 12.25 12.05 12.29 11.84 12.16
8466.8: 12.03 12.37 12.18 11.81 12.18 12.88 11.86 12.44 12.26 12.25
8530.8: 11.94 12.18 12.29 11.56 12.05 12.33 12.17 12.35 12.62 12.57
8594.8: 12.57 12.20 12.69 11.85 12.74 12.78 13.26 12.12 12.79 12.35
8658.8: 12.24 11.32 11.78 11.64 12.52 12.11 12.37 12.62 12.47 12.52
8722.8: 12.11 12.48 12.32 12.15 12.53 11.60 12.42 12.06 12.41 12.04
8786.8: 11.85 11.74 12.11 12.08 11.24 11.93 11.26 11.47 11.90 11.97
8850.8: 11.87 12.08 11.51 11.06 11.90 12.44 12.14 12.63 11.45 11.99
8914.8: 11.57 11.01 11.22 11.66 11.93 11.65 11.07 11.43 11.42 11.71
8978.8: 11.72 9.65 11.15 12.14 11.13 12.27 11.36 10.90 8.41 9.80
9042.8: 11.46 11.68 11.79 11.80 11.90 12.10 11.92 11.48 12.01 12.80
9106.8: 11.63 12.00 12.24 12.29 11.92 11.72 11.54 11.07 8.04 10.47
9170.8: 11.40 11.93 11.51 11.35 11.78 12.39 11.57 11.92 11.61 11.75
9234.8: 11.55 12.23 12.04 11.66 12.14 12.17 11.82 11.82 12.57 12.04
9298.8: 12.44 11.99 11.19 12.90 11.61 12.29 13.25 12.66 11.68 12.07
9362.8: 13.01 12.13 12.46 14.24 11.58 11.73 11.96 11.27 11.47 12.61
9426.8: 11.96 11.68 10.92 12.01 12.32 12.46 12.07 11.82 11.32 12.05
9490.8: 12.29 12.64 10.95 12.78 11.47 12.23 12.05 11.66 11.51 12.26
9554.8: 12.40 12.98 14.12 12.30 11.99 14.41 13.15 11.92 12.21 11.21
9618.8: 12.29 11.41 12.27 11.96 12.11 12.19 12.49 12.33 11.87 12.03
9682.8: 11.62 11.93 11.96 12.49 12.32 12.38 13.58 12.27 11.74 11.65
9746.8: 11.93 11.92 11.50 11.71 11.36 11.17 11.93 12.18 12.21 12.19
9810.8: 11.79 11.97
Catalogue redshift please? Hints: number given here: 0.06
